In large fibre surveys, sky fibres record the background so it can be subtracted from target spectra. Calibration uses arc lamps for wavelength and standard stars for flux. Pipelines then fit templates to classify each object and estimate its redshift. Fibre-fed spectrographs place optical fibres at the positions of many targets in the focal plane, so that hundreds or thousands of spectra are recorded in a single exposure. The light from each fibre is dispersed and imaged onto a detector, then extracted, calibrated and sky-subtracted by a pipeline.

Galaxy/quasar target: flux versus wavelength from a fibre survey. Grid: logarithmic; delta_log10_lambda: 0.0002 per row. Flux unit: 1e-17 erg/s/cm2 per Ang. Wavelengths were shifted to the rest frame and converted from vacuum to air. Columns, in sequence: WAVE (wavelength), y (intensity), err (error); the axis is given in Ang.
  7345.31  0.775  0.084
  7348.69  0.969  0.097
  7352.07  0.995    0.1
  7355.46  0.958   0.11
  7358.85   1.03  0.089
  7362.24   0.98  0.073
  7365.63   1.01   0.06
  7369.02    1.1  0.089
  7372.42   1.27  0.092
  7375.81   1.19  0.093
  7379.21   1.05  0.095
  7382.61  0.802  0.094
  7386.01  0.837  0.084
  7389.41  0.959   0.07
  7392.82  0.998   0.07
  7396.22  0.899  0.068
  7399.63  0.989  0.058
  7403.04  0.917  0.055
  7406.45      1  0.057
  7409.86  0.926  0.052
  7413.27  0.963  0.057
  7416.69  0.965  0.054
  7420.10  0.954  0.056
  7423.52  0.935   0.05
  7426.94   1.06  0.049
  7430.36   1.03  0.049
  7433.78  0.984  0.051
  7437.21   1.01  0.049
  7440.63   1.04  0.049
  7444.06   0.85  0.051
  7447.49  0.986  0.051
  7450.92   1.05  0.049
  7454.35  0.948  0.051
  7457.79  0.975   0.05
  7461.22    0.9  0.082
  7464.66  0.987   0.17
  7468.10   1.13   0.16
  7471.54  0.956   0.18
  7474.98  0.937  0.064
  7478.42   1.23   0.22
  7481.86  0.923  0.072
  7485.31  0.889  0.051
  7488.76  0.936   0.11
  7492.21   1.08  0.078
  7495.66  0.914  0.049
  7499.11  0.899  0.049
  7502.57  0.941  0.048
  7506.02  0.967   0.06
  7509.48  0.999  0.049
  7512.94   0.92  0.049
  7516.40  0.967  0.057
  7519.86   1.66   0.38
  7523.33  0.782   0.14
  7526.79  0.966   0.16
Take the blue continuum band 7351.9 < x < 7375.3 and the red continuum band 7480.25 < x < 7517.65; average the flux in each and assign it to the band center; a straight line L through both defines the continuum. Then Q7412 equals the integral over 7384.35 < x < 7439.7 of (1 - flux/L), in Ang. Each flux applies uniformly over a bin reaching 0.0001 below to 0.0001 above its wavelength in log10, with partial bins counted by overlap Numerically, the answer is 2.9 Ang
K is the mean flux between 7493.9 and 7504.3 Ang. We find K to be 0.919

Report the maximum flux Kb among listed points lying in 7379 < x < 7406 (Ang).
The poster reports 1.05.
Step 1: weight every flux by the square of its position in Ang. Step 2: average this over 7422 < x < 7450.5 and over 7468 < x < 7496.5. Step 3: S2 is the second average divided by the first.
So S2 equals 1.02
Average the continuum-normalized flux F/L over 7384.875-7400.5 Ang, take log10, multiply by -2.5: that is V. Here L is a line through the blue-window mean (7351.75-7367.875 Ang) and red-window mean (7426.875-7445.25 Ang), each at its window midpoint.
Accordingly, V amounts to 0.07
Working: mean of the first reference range 0.998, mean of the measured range 0.937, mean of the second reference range 0.994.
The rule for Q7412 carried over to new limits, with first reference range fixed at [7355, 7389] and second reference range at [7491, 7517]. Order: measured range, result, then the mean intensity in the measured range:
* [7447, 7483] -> -1.0 Ang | 1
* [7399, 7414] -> 0.7 Ang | 0.957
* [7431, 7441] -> -0.2 Ang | 1.01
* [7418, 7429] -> 0.2 Ang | 0.984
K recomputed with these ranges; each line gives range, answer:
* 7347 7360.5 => 0.988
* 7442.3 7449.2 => 0.918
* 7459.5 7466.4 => 0.944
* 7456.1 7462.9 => 0.938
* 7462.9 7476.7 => 1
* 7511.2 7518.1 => 0.943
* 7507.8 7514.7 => 0.959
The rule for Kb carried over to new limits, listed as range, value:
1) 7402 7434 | 1.06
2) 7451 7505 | 1.23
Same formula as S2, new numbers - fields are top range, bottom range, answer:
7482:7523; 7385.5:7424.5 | 1.09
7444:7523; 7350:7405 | 1.03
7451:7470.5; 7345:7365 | 1.06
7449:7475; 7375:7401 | 1.05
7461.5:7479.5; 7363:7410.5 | 1.06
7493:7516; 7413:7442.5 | 0.97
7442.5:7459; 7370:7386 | 0.93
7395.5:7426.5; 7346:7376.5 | 0.93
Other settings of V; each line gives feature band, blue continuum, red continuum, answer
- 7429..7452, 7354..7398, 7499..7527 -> 0.02 mag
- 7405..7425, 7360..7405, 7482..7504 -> 0.03 mag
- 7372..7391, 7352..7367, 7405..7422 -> -0.02 mag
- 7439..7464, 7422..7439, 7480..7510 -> 0.02 mag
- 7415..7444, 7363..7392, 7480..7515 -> 0.00 mag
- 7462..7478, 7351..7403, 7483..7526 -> -0.02 mag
